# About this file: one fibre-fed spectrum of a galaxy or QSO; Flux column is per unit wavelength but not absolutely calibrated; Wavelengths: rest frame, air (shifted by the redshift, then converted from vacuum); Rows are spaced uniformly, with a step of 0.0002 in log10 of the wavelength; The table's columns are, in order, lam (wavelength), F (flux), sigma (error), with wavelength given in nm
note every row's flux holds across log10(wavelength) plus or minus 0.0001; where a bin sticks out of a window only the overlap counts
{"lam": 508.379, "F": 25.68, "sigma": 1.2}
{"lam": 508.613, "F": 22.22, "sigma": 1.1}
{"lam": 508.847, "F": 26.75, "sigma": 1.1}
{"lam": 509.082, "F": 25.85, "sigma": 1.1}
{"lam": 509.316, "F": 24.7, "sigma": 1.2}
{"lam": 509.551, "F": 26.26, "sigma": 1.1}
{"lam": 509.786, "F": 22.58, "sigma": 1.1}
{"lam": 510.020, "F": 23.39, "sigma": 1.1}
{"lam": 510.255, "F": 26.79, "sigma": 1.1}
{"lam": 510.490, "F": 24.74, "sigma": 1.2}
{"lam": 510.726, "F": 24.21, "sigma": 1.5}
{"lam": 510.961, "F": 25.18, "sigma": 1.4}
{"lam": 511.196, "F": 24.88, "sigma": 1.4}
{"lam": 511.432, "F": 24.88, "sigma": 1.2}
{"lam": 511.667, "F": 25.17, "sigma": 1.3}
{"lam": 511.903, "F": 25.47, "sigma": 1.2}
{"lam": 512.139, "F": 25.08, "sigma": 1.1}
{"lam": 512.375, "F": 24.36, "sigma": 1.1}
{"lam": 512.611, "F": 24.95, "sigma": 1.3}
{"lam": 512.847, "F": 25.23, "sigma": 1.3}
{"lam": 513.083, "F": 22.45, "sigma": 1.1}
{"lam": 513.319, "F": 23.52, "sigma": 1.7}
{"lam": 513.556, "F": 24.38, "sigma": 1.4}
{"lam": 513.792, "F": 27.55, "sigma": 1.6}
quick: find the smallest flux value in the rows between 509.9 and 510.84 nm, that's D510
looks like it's 23.39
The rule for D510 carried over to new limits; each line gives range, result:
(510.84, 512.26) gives 24.88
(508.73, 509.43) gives 24.7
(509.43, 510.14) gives 22.58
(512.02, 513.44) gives 22.45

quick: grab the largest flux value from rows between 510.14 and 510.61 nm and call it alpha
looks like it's 26.79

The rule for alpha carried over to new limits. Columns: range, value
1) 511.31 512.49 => 25.47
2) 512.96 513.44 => 23.52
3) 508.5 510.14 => 26.75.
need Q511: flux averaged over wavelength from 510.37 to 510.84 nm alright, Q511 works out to 24.4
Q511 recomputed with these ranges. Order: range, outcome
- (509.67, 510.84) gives 24.3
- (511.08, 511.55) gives 24.9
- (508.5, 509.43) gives 24.9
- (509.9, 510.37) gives 25.1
